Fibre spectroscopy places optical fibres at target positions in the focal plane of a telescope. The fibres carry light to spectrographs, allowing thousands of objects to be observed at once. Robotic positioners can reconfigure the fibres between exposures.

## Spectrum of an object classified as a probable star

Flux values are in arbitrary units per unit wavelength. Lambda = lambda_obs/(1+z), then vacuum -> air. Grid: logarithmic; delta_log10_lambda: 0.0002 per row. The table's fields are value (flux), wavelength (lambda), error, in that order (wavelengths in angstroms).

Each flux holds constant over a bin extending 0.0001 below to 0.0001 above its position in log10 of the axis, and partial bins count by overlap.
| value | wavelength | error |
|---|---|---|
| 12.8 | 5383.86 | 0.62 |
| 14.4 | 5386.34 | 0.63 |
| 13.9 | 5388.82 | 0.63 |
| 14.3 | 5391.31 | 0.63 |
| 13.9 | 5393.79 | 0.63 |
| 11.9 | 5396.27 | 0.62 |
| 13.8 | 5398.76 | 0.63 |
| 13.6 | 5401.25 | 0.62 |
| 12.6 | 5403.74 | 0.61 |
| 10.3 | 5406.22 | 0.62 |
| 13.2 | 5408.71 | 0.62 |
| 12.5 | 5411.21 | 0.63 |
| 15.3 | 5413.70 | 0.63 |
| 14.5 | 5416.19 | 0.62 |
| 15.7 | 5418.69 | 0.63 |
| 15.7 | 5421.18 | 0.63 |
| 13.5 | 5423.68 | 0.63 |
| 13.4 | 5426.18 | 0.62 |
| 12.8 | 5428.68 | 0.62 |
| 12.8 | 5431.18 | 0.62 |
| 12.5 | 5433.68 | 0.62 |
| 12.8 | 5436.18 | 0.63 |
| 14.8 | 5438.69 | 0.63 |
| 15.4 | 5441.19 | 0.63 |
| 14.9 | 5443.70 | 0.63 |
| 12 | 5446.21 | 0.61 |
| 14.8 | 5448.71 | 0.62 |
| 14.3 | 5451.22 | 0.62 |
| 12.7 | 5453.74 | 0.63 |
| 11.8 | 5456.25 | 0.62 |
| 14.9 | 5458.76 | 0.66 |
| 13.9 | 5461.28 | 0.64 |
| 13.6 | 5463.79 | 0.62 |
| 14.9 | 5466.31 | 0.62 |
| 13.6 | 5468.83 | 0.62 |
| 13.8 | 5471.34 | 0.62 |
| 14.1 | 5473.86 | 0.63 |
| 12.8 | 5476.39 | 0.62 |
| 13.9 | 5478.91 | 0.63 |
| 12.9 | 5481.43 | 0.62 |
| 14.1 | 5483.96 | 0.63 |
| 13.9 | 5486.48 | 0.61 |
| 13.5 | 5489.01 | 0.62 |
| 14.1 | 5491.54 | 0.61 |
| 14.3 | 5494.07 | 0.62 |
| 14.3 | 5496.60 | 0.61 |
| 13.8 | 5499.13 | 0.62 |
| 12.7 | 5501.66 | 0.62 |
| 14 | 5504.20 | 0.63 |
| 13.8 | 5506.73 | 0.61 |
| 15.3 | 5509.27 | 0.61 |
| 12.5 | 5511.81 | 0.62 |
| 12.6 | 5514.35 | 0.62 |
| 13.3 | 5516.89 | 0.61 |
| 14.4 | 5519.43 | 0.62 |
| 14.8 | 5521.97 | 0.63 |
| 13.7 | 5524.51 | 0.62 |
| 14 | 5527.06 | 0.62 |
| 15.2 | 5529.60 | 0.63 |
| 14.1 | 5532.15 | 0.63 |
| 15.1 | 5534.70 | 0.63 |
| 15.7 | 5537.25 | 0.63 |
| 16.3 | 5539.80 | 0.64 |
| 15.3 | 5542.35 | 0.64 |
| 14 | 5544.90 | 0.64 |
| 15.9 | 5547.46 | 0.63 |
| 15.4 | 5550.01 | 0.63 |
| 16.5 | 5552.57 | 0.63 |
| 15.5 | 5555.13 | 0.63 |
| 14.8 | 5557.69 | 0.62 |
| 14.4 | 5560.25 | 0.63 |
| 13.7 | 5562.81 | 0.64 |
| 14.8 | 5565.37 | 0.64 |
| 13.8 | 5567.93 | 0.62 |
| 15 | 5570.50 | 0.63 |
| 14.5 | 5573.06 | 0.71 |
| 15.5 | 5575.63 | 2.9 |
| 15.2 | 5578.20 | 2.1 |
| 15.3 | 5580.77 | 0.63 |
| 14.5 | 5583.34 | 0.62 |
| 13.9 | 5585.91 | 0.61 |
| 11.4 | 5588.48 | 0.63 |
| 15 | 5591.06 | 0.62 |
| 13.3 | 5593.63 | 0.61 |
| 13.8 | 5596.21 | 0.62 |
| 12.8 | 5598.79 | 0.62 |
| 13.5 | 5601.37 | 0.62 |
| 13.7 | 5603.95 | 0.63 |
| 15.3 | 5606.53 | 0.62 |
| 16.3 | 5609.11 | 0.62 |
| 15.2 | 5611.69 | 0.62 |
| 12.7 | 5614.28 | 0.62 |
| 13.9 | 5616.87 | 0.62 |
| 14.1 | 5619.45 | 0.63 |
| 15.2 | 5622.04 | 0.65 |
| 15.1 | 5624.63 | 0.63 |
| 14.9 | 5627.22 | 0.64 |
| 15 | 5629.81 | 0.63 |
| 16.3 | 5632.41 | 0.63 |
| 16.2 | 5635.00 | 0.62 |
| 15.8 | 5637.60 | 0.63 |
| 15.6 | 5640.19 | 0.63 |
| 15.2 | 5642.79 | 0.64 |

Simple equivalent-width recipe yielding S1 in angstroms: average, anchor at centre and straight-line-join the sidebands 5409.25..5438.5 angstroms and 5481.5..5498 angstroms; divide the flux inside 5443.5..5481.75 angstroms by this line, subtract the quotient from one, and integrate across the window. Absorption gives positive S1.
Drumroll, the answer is 0.6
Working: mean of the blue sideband 13.8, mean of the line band 13.7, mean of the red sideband 13.9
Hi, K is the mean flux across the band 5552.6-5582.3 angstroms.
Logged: 14.8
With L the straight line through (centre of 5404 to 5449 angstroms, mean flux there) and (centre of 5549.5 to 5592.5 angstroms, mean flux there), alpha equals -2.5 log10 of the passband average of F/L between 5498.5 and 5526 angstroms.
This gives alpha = 0.04 mag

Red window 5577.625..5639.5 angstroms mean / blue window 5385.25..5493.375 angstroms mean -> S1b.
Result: 1.1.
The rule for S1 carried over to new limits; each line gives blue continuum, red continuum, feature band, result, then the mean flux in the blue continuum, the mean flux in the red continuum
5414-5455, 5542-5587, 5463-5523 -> 2.4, 13.9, 14.9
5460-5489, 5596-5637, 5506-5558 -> -2.0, 13.8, 14.7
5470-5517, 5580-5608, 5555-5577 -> -1.3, 13.7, 13.9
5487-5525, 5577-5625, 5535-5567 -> -2.7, 13.8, 14.2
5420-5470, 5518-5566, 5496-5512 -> 0.7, 13.8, 14.9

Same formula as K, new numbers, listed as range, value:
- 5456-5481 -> 13.8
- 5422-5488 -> 13.7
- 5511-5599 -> 14.5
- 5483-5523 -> 13.8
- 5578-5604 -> 13.8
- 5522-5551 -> 15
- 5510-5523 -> 13.6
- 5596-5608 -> 13.9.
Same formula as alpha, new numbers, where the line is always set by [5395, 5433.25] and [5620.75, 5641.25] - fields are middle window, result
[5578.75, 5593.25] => 0.078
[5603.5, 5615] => 0.036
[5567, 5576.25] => 0.020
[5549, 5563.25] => -0.024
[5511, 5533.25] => 0.045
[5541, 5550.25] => -0.033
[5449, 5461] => 0.020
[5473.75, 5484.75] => 0.046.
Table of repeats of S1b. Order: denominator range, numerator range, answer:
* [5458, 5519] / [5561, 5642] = 1.06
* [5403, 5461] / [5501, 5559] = 1.07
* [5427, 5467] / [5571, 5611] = 1.05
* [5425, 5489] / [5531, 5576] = 1.10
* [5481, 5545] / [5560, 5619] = 1.01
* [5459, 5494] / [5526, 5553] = 1.10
